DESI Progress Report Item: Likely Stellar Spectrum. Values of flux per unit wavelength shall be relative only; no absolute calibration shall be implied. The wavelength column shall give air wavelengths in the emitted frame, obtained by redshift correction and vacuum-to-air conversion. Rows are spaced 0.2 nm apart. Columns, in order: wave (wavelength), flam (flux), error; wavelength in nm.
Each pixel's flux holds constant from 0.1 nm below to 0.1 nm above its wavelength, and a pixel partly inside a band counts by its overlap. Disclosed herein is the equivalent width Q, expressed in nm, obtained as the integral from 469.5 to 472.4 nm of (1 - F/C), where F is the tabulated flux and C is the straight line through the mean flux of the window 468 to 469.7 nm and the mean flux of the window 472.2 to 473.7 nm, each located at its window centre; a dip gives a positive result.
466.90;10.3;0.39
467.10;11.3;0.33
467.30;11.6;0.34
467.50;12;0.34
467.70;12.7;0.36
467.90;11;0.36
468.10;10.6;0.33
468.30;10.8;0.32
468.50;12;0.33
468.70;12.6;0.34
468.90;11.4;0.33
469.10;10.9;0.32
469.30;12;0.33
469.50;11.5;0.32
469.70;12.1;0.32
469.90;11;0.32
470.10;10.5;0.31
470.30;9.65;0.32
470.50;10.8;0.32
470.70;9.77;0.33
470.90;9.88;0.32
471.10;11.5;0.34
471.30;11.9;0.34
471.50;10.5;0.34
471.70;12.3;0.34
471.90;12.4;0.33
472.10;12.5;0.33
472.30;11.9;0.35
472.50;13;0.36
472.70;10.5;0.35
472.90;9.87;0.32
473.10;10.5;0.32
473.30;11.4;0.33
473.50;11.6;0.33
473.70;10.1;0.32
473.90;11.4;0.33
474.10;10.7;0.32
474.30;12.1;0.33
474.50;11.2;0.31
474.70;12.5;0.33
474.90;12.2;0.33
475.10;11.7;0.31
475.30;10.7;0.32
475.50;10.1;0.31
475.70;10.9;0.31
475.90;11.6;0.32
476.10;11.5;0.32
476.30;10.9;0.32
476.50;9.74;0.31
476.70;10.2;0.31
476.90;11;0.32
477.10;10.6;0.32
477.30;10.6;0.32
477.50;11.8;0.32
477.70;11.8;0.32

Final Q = 0.03 nm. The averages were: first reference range 11.5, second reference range 11.2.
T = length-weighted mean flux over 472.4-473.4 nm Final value 11.1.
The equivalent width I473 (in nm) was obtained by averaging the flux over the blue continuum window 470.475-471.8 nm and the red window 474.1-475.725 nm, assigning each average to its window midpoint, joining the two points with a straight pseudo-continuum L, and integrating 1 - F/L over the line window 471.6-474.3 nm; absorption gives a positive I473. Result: -0.06 nm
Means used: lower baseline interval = 11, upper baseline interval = 11.4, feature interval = 11.4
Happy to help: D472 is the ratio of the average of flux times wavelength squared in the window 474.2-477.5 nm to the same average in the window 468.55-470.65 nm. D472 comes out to 1.0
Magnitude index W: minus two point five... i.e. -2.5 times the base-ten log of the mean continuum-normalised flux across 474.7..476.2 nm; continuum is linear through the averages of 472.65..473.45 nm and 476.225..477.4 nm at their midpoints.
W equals -0.08 mag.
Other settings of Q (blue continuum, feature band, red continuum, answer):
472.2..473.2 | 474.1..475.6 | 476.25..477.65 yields -0.070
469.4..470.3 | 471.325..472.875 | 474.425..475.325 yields -0.053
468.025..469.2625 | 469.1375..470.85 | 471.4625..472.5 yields 0.119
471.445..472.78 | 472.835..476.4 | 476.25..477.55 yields 0.023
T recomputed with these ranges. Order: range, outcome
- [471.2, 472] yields 11.8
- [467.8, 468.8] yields 11.4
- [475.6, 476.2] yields 11.3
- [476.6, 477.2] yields 10.6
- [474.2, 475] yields 12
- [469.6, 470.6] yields 10.8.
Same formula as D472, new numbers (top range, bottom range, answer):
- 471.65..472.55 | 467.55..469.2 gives 1.09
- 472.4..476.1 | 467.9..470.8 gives 1.03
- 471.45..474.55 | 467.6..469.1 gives 1.01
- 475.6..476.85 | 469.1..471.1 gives 1.02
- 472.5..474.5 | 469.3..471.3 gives 1.03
